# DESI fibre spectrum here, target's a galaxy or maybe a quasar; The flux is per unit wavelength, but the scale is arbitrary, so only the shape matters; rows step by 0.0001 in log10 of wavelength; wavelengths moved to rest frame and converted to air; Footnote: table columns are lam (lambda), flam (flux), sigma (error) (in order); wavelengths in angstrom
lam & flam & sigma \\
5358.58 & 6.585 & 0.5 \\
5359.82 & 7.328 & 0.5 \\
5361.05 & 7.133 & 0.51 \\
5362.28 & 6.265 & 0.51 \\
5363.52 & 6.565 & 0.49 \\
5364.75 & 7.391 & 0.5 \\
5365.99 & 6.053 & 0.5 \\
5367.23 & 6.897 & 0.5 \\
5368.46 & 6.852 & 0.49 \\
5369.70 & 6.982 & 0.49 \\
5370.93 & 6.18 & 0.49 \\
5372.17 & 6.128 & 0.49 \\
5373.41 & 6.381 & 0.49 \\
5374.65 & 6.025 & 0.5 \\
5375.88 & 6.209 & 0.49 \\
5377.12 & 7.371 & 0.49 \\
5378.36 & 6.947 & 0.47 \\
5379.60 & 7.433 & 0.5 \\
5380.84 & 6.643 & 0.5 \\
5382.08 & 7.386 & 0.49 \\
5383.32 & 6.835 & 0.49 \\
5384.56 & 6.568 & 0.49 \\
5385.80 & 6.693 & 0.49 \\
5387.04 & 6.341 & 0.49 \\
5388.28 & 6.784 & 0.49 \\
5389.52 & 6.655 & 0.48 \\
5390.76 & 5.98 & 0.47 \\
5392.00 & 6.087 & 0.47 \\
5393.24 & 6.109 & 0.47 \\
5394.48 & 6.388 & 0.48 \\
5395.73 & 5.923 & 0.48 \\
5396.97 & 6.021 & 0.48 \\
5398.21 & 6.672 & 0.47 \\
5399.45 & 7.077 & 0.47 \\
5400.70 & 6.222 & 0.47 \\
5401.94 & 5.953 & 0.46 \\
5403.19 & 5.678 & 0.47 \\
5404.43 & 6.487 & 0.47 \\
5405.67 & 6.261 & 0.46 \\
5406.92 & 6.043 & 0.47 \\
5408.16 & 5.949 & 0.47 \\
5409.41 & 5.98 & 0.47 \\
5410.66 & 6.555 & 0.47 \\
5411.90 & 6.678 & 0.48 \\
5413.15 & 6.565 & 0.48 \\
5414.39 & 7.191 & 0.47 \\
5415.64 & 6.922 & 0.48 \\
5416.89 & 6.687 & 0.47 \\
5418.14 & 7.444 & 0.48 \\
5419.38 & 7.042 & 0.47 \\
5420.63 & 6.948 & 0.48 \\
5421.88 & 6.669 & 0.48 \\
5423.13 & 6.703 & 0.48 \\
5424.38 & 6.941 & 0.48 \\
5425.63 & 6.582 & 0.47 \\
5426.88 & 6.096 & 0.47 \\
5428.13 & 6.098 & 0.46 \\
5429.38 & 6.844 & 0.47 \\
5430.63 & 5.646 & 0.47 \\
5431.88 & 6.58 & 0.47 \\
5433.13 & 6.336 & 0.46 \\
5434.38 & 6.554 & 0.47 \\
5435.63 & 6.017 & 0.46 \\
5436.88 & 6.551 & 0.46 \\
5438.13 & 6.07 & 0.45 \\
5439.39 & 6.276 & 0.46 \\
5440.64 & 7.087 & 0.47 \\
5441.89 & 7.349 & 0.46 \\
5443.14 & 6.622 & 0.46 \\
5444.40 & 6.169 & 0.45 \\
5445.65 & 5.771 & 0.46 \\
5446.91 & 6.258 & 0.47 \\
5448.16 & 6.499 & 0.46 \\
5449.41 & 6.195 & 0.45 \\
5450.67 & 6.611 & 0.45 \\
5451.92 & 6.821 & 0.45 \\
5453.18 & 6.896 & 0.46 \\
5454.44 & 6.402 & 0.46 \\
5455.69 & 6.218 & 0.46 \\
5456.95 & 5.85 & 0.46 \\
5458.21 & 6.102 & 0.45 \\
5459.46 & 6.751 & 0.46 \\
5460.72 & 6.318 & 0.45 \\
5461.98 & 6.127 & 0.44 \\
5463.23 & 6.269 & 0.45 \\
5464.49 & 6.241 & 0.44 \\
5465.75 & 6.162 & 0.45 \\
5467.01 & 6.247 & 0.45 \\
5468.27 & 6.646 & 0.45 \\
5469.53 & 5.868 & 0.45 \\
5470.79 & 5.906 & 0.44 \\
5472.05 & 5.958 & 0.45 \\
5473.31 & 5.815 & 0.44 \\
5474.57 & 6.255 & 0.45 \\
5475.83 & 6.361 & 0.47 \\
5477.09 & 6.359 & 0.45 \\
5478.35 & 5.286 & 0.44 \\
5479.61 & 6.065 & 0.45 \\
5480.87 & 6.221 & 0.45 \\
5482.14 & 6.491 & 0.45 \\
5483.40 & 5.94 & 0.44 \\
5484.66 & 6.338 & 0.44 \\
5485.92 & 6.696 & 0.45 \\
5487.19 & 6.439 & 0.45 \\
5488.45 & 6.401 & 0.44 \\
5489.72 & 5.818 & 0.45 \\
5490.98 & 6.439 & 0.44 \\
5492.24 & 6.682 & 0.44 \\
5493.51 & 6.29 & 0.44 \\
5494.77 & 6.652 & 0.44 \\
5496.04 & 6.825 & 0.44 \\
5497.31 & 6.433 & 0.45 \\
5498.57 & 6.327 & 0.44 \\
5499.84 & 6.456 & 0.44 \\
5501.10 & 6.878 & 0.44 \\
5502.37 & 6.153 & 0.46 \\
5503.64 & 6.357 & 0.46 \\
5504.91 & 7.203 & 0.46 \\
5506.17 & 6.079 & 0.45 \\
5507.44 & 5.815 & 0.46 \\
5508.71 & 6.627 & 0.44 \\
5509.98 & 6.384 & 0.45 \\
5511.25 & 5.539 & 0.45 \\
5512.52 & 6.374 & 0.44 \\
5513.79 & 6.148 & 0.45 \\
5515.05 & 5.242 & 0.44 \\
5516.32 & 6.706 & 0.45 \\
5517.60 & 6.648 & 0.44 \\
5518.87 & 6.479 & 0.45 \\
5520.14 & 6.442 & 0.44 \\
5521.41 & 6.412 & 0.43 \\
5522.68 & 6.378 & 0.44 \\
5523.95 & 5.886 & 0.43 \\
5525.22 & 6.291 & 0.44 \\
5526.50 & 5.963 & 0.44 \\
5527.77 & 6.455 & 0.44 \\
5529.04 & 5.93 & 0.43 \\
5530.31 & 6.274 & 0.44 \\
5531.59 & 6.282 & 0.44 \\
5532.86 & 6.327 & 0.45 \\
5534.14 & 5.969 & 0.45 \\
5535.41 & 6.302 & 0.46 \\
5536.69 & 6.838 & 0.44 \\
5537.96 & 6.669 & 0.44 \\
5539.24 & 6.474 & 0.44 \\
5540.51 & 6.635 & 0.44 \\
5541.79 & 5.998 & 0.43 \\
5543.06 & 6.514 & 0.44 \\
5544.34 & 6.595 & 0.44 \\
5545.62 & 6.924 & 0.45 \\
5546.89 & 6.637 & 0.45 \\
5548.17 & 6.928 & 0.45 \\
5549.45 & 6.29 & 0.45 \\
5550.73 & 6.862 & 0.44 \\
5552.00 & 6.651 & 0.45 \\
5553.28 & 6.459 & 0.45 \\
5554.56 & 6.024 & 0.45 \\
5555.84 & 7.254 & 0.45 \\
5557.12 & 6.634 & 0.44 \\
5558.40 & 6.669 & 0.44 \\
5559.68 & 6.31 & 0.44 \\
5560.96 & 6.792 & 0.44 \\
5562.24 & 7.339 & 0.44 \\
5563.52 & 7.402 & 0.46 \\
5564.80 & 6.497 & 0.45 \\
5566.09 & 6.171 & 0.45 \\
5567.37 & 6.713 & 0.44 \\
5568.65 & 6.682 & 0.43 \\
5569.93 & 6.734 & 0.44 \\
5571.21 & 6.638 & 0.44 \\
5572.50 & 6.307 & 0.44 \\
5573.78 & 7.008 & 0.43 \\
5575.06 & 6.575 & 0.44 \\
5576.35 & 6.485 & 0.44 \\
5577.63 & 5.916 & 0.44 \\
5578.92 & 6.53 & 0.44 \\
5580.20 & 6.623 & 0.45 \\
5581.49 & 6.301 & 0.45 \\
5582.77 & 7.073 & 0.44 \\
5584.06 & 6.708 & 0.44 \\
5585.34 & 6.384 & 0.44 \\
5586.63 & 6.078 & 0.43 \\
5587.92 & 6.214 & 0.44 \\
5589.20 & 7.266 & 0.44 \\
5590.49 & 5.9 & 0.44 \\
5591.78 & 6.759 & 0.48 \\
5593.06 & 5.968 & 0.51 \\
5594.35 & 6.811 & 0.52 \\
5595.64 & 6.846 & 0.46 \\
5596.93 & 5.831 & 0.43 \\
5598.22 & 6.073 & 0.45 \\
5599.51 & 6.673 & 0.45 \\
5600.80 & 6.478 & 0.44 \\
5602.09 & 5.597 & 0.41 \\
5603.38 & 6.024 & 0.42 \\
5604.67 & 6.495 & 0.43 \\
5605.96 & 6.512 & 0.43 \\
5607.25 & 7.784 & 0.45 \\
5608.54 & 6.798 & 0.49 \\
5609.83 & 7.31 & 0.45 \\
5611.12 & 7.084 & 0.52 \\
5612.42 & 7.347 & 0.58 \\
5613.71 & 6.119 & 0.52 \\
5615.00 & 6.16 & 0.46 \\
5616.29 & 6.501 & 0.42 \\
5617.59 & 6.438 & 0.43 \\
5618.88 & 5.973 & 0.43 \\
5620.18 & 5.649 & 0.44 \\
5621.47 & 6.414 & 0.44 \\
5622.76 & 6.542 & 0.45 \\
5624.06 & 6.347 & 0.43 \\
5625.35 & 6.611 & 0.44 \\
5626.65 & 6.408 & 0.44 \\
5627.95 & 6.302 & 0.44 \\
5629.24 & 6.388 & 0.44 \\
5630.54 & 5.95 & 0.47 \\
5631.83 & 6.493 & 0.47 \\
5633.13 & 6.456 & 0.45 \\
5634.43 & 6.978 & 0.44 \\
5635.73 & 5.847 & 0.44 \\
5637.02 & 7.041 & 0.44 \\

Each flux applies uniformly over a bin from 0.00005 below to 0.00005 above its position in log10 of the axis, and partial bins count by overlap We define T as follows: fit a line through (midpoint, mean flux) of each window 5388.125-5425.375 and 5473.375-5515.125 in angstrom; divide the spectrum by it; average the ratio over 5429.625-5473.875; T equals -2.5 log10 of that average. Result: 0.011 mag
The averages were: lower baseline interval 6.48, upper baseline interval 6.3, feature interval 6.33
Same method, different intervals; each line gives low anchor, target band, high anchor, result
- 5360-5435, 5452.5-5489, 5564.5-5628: 0.05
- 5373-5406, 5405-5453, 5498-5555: -0.01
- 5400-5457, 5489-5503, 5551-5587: 0.01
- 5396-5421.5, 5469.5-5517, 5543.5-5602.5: 0.05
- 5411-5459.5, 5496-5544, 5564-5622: 0.03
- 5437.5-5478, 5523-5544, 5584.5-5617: 0.02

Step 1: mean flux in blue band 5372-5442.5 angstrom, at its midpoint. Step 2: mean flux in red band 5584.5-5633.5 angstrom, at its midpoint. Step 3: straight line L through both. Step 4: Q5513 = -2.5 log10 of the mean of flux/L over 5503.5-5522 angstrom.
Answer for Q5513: 0.03 mag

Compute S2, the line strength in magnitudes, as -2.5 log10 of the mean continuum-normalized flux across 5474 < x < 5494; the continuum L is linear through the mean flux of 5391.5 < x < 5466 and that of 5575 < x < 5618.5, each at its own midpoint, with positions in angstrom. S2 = 0.03 mag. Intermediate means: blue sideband 6.43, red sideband 6.52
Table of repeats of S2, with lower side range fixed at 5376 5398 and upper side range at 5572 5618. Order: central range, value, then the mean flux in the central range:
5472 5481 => 0.09 mag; 6.04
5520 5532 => 0.06 mag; 6.22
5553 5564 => -0.04 mag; 6.76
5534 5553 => 0.00 mag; 6.57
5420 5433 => 0.01 mag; 6.5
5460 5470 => 0.05 mag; 6.24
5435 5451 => 0.03 mag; 6.42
